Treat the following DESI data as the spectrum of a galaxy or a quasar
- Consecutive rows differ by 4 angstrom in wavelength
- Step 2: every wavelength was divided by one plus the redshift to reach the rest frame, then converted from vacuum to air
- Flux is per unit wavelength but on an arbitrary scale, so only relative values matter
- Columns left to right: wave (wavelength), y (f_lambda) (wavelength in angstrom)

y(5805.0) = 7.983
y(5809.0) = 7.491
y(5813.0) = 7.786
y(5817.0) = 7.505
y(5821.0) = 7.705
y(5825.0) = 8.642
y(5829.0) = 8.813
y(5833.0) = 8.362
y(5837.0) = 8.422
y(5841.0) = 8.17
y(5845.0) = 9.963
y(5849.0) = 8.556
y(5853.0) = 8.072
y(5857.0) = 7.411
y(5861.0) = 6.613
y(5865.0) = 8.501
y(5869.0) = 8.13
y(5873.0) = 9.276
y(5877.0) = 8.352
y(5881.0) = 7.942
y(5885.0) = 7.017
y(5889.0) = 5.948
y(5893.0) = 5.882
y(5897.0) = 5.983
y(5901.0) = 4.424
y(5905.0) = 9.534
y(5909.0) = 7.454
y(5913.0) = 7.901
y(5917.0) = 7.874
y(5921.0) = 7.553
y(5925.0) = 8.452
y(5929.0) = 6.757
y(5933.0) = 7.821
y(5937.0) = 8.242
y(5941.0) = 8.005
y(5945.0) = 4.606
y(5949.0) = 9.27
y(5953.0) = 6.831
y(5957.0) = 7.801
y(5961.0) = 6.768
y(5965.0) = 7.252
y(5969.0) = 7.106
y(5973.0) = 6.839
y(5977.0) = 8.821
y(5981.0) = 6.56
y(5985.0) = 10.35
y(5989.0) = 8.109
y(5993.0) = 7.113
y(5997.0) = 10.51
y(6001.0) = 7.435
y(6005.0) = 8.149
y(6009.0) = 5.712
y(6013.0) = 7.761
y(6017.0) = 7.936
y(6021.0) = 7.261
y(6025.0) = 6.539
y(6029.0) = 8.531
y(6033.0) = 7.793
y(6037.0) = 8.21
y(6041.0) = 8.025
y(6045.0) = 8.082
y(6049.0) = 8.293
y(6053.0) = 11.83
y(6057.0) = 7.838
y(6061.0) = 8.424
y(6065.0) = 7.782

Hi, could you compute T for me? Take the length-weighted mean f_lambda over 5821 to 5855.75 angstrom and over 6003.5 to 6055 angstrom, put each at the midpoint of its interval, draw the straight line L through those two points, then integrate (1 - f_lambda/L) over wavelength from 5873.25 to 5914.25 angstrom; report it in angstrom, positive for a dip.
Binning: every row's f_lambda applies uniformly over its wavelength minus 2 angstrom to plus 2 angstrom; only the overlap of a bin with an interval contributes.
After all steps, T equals 6.2 angstrom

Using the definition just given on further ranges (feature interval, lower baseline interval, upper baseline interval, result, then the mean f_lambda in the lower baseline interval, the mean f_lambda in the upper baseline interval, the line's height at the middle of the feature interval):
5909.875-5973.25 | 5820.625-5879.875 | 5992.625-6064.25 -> 5.9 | 8.34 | 8.1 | 8.22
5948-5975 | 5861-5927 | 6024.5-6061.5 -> 1.9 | 7.49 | 8.43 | 7.91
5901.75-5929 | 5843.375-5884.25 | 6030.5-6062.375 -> 1.5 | 8.23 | 8.56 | 8.32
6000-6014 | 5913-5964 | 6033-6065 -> 1.6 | 7.51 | 8.56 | 8.16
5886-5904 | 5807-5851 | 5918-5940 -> 4.7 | 8.31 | 7.78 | 7.96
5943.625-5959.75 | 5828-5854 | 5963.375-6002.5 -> 1.9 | 8.64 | 8.02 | 8.16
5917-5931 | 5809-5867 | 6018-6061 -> 1.0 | 8.16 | 8.24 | 8.19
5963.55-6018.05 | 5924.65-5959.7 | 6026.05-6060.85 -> 0.9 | 7.47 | 8.51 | 7.97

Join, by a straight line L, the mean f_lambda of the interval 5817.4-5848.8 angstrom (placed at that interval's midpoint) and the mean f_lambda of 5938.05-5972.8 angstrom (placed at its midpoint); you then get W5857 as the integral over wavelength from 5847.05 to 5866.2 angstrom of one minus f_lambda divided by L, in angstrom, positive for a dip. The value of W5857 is 1.1 angstrom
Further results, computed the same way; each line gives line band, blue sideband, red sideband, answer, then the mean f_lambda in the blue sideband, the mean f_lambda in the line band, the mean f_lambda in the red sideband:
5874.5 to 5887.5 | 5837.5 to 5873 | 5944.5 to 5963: 0.38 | 8.25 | 7.76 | 7.25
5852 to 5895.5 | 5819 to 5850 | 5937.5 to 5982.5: 3.50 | 8.58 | 7.53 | 7.3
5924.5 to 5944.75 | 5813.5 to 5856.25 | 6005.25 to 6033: 0.79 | 8.37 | 7.53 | 7.38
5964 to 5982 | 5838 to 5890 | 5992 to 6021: 1.12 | 8.04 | 7.36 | 7.79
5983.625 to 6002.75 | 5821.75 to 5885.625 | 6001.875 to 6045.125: -2.31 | 8.28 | 8.67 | 7.61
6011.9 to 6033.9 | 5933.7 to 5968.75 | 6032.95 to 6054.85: 2.14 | 7.35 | 7.62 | 8.77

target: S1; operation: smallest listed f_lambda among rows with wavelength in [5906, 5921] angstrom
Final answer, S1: 7.454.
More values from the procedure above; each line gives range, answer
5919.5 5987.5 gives 4.606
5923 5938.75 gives 6.757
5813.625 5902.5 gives 4.424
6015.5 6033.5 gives 6.539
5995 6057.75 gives 5.712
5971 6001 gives 6.56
